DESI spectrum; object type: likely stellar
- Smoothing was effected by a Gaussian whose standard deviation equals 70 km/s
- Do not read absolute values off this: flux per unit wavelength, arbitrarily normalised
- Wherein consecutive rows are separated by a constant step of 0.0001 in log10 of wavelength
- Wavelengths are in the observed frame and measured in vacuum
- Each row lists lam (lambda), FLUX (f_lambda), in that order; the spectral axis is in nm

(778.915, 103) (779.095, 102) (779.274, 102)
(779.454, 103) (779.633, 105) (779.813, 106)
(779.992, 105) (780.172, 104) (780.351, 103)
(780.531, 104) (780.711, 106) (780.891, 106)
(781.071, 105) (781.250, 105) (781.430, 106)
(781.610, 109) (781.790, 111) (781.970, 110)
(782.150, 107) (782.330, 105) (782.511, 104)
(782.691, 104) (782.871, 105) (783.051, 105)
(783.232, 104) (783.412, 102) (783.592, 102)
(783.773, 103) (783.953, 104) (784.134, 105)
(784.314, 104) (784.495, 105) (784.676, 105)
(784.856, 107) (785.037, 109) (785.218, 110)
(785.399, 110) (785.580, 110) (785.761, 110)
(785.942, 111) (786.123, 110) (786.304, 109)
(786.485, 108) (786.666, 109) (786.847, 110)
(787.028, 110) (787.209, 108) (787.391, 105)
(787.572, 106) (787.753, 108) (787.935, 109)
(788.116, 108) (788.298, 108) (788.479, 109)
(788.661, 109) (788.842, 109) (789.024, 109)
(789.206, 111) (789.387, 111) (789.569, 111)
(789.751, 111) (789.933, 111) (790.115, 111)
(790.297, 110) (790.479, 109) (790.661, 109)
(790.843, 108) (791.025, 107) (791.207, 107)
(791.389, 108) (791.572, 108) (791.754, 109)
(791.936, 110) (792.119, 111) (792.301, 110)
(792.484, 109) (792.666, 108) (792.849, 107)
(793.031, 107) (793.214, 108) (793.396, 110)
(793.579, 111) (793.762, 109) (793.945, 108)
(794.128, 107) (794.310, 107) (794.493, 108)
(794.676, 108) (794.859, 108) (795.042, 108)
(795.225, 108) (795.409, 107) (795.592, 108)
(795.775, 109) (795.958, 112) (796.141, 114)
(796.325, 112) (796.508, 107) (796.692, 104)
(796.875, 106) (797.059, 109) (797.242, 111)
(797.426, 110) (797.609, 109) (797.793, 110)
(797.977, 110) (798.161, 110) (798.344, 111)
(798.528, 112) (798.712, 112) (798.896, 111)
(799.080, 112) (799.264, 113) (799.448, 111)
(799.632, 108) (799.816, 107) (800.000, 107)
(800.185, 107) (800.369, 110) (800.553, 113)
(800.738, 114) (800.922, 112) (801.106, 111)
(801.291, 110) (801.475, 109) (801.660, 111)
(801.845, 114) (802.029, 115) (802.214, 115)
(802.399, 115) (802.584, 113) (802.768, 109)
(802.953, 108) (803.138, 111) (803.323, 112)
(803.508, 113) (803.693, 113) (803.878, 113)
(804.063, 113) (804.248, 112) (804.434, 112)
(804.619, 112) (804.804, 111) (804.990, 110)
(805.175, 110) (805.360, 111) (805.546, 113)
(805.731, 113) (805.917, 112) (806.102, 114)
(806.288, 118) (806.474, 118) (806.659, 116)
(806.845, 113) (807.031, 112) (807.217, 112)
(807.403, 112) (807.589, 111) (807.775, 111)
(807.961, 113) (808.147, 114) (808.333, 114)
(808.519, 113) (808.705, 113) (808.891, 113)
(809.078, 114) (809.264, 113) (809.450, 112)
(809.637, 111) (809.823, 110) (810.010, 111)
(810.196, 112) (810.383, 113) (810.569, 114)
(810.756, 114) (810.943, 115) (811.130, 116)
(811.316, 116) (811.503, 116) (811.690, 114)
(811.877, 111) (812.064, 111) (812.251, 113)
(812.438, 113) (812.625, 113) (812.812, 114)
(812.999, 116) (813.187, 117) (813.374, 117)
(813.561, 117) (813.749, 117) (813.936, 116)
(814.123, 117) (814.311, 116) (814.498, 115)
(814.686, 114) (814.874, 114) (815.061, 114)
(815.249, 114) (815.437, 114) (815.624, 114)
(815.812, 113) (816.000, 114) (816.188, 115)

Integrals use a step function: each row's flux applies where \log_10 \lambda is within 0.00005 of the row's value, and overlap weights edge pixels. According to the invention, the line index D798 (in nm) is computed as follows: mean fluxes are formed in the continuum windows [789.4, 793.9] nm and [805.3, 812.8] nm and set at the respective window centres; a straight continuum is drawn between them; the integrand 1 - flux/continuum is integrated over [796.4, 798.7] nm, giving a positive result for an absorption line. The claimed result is 0.03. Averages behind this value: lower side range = 109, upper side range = 113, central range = 109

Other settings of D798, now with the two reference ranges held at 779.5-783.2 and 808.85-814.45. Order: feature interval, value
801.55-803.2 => -0.01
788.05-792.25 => -0.05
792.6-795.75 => 0.03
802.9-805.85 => 0.01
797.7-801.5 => 0.01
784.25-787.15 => -0.05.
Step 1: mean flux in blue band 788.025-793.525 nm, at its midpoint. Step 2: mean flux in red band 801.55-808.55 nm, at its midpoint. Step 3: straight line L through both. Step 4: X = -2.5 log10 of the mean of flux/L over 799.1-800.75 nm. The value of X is 0.01 mag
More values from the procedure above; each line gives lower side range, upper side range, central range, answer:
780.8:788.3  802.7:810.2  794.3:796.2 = 0.008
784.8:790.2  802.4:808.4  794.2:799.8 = 0.015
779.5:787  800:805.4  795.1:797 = 0.012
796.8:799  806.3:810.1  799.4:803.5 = 0.000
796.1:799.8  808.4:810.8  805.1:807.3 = -0.017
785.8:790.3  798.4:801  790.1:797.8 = 0.012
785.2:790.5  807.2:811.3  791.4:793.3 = 0.014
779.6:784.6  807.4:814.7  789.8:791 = -0.019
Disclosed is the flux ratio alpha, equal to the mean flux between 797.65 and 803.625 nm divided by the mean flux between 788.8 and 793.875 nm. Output 1.02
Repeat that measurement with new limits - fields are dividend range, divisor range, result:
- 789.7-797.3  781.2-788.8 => 1.02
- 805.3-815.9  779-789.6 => 1.07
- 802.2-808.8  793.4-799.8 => 1.03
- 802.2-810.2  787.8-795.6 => 1.03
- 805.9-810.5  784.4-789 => 1.04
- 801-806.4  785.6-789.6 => 1.03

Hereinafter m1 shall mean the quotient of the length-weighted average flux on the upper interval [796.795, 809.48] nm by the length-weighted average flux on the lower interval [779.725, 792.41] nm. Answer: 1.04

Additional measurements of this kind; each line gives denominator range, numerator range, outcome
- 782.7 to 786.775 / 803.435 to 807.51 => 1.06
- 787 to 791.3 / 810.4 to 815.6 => 1.05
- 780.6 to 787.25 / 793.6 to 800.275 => 1.02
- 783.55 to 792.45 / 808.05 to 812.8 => 1.04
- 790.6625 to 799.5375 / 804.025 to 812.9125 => 1.03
